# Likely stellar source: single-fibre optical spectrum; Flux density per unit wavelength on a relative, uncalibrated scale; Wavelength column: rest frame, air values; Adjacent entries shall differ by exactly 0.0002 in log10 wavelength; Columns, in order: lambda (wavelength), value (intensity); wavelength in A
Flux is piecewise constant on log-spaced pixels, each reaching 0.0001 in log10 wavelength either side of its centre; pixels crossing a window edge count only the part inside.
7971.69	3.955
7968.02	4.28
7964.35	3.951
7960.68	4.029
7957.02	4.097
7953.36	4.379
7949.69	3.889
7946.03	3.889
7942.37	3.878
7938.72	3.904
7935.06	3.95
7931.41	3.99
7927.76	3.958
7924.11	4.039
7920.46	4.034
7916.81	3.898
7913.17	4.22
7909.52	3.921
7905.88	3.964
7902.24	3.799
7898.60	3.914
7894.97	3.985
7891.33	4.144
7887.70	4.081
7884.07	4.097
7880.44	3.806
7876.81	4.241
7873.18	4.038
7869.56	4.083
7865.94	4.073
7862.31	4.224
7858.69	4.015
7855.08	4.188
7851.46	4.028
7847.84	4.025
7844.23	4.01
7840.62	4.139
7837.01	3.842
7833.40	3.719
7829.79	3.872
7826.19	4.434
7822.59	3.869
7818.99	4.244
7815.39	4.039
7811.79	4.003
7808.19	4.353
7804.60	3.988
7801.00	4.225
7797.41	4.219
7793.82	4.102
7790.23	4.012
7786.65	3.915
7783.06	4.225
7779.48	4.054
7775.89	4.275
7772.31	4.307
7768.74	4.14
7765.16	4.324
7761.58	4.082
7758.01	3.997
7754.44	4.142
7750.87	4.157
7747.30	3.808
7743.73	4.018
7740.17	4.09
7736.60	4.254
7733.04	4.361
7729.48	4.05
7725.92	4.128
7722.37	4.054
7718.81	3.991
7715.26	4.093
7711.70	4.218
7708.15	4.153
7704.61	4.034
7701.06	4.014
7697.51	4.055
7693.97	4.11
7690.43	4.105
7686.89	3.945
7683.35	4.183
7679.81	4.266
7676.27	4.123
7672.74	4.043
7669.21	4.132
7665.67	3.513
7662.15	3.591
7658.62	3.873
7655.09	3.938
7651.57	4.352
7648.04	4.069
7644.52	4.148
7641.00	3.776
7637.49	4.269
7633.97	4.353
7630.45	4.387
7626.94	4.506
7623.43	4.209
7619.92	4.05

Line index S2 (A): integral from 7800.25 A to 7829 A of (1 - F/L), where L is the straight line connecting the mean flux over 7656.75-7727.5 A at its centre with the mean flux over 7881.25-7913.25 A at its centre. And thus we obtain -0.87 A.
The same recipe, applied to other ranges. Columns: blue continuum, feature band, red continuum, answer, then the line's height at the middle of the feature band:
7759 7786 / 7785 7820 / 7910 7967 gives 0.4 A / 4.15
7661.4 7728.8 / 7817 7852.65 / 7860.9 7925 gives 0.1 A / 4.03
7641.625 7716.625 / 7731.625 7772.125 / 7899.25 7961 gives -1.0 A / 4.03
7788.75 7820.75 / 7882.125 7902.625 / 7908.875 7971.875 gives 0.2 A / 4.06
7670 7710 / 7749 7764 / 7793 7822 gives 0.1 A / 4.12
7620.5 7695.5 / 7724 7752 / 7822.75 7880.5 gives -0.2 A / 4.07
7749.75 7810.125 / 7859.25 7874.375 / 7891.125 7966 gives -0.2 A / 4.05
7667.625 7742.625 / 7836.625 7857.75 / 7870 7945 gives -0.1 A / 4.03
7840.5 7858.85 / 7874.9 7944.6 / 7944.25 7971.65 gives 1.3 A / 4.07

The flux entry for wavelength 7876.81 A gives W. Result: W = 4.241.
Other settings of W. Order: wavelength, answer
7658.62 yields 3.873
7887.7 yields 4.081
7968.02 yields 4.28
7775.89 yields 4.275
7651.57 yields 4.352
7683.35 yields 4.183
